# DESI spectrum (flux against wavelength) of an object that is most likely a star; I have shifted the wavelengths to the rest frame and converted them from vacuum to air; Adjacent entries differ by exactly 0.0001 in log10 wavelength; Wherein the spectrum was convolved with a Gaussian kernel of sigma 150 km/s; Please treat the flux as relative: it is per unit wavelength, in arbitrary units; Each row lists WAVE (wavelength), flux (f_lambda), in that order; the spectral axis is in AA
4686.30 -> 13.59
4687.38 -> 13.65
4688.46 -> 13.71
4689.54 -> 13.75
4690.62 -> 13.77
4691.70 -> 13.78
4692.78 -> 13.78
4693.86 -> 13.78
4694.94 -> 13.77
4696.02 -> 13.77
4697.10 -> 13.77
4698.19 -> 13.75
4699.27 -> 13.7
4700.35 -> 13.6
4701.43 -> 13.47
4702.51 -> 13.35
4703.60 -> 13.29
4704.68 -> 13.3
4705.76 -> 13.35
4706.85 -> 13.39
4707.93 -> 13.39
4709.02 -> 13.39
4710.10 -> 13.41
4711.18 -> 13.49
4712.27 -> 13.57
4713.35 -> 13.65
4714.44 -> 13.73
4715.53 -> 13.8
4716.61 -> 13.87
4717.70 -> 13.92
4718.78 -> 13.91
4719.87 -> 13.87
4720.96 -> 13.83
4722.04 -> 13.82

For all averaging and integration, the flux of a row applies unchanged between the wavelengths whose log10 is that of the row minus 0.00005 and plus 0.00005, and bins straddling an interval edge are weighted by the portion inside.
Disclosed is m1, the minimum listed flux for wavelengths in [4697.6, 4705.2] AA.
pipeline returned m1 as 13.29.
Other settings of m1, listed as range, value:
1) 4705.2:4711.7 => 13.35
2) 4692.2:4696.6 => 13.77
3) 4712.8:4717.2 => 13.65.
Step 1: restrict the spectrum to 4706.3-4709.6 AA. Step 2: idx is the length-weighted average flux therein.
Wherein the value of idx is 13.4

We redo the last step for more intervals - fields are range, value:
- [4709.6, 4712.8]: 13.5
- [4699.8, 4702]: 13.6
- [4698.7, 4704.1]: 13.5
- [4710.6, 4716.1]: 13.7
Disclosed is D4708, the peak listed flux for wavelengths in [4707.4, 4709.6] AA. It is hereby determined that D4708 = 13.39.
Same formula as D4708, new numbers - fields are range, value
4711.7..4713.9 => 13.65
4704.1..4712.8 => 13.57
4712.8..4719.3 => 13.92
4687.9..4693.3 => 13.78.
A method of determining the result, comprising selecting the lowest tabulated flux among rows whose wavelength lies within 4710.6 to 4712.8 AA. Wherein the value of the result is 13.49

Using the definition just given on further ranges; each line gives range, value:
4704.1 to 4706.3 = 13.3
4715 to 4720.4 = 13.8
